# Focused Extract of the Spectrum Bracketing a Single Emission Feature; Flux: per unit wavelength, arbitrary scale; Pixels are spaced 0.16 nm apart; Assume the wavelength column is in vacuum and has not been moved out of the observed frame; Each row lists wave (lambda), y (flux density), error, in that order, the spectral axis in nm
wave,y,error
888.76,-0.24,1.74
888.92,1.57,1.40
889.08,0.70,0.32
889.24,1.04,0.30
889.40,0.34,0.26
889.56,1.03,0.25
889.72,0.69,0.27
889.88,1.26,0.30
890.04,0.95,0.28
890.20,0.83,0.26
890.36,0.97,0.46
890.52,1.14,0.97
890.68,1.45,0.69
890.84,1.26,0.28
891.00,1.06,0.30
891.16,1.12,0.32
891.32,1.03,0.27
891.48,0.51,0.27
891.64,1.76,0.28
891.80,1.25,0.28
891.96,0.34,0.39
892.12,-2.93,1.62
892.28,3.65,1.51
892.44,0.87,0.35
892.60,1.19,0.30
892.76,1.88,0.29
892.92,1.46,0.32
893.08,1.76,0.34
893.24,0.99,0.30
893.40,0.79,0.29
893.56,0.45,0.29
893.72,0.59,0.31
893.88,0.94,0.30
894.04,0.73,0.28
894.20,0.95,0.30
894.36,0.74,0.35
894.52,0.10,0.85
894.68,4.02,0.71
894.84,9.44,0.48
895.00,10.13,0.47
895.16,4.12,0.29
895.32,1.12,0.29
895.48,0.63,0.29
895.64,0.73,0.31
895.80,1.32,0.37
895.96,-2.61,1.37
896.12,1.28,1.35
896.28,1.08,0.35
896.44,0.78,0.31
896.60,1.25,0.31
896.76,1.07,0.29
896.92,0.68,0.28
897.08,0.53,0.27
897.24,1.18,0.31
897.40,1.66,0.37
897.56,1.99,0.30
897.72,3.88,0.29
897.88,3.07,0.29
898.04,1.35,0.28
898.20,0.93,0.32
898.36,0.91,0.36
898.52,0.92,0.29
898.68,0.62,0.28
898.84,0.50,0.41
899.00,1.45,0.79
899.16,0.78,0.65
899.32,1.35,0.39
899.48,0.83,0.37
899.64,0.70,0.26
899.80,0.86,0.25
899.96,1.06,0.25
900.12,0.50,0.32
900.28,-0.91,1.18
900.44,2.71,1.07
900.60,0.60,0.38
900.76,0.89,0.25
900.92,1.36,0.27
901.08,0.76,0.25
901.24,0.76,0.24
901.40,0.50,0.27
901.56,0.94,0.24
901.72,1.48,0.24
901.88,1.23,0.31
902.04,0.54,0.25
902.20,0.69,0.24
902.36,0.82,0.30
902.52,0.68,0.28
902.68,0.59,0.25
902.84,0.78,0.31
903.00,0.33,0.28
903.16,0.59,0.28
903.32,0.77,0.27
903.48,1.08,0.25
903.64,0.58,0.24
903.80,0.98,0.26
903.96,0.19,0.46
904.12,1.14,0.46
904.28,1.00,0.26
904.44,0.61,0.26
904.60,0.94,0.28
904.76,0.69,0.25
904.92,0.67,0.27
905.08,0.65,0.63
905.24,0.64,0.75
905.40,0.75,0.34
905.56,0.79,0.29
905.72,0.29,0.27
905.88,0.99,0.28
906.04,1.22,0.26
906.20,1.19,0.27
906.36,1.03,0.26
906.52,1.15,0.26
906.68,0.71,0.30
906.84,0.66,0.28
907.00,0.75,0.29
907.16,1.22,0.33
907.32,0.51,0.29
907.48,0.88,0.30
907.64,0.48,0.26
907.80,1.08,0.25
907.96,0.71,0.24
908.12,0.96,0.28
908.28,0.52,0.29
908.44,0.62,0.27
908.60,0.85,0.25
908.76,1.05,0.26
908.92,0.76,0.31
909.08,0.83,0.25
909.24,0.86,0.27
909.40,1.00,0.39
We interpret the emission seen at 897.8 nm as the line [N II]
